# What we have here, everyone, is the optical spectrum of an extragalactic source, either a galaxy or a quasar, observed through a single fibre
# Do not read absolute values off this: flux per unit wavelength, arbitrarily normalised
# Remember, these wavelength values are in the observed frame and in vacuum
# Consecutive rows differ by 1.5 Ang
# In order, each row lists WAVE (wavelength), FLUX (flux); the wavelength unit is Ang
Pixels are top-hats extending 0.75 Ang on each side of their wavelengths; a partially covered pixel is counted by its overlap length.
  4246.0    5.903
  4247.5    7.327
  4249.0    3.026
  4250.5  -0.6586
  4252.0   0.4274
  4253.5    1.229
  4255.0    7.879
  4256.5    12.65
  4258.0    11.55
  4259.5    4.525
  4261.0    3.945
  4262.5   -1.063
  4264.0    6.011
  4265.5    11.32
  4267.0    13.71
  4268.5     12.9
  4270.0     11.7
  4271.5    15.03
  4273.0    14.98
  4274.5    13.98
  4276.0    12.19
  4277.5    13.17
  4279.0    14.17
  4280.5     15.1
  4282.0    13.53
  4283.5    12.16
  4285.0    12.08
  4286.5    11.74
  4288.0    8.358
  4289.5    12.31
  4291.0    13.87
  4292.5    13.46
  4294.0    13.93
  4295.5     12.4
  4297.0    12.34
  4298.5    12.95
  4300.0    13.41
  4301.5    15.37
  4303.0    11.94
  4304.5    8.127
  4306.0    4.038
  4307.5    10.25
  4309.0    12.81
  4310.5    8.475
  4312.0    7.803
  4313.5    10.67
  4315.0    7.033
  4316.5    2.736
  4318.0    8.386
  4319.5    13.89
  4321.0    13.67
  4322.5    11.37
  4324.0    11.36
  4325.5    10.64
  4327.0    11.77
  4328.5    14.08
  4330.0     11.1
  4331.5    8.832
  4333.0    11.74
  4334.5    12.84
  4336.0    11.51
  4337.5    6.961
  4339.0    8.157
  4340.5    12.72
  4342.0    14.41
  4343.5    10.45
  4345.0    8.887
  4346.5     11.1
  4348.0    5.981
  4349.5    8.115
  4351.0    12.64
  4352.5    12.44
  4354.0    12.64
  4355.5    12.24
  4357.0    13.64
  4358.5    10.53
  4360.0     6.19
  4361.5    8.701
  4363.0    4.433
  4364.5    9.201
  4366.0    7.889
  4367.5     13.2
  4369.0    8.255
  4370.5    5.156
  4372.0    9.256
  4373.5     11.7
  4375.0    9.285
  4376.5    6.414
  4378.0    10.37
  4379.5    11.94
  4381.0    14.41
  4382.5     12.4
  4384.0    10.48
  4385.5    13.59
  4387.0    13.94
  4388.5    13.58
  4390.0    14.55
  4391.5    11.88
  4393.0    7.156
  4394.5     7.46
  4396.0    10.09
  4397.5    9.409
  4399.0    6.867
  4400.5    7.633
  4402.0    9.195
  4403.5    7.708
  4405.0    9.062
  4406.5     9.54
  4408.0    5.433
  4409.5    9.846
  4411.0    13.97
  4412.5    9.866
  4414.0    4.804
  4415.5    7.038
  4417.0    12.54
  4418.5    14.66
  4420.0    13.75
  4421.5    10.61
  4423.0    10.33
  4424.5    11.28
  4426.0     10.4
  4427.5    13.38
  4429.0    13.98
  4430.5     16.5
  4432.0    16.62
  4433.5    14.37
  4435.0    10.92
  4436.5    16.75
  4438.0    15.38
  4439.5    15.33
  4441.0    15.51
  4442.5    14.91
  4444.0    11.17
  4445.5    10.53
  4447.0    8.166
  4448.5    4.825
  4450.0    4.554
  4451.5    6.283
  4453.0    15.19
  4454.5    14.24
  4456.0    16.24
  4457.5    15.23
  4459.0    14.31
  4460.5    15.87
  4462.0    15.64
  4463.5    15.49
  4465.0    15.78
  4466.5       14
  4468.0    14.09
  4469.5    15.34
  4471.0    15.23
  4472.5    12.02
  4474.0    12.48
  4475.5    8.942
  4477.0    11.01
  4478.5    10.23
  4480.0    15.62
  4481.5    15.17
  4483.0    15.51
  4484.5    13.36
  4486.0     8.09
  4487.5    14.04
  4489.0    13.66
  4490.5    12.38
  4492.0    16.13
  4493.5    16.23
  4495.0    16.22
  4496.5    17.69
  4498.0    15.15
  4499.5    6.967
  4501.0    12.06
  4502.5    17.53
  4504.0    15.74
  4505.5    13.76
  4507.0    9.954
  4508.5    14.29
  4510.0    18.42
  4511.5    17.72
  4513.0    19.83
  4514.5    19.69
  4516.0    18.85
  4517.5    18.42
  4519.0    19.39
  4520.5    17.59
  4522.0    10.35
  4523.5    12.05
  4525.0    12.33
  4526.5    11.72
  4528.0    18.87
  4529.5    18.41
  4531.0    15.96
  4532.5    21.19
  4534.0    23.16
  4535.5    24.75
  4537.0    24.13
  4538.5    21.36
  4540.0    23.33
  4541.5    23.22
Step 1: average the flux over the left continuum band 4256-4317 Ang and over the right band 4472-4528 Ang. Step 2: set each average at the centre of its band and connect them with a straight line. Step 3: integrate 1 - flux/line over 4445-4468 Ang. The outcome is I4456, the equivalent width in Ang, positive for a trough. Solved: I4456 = 2.1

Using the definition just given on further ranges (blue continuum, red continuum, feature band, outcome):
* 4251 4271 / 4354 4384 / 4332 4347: -2.7 Ang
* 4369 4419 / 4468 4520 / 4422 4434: -1.8 Ang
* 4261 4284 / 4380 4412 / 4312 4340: 2.0 Ang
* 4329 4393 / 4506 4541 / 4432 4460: 3.5 Ang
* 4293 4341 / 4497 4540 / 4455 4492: 4.1 Ang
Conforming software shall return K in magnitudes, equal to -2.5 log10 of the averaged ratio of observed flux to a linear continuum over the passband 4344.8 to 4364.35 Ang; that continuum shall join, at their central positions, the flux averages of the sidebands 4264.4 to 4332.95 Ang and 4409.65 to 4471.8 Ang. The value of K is 0.23 mag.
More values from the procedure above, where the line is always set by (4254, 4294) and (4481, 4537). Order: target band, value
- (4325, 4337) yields 0.08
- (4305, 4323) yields 0.29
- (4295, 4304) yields -0.11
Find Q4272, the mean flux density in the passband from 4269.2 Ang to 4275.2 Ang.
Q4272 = 13.9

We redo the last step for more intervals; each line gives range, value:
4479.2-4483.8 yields 15.4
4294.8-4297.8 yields 12.4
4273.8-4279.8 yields 13.4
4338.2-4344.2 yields 11.4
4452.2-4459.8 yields 15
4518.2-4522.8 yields 15.8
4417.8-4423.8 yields 12.3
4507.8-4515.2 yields 18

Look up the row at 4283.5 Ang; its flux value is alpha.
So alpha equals 12.16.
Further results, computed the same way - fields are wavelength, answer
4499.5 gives 6.967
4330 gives 11.1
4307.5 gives 10.25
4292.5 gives 13.46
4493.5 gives 16.23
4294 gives 13.93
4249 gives 3.026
